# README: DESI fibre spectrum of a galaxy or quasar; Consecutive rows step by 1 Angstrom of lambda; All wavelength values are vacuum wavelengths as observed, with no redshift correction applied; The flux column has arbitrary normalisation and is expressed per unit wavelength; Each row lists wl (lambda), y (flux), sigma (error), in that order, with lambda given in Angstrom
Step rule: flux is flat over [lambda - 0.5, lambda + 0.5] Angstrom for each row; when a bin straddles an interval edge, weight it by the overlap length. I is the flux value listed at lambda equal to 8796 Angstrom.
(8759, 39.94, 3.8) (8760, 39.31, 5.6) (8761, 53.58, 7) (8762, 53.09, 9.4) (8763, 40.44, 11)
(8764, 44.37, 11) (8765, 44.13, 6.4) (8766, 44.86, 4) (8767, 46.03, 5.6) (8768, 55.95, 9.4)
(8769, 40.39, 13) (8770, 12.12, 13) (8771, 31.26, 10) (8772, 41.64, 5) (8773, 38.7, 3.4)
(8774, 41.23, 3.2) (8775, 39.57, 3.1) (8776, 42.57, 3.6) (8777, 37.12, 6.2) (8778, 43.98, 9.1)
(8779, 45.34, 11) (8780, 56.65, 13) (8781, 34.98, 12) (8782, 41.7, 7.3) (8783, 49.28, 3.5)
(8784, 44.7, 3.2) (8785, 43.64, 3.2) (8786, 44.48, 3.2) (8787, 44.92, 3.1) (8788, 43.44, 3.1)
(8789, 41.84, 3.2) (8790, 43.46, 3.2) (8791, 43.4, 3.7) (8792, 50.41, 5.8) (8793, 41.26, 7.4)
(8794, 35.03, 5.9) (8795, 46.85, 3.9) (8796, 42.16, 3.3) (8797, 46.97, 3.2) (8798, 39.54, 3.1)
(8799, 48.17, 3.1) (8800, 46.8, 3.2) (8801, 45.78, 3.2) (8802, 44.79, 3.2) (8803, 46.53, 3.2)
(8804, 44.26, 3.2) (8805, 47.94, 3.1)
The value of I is 42.16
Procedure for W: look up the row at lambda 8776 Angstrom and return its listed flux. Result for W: 42.57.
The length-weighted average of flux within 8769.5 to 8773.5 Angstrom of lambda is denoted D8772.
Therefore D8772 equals 30.9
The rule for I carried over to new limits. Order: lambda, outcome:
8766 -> 44.86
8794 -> 35.03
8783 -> 49.28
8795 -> 46.85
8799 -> 48.17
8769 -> 40.39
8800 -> 46.8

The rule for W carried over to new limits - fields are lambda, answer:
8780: 56.65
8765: 44.13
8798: 39.54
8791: 43.4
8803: 46.53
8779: 45.34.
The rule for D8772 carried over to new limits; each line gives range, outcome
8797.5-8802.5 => 45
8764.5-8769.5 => 46.3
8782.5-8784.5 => 47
